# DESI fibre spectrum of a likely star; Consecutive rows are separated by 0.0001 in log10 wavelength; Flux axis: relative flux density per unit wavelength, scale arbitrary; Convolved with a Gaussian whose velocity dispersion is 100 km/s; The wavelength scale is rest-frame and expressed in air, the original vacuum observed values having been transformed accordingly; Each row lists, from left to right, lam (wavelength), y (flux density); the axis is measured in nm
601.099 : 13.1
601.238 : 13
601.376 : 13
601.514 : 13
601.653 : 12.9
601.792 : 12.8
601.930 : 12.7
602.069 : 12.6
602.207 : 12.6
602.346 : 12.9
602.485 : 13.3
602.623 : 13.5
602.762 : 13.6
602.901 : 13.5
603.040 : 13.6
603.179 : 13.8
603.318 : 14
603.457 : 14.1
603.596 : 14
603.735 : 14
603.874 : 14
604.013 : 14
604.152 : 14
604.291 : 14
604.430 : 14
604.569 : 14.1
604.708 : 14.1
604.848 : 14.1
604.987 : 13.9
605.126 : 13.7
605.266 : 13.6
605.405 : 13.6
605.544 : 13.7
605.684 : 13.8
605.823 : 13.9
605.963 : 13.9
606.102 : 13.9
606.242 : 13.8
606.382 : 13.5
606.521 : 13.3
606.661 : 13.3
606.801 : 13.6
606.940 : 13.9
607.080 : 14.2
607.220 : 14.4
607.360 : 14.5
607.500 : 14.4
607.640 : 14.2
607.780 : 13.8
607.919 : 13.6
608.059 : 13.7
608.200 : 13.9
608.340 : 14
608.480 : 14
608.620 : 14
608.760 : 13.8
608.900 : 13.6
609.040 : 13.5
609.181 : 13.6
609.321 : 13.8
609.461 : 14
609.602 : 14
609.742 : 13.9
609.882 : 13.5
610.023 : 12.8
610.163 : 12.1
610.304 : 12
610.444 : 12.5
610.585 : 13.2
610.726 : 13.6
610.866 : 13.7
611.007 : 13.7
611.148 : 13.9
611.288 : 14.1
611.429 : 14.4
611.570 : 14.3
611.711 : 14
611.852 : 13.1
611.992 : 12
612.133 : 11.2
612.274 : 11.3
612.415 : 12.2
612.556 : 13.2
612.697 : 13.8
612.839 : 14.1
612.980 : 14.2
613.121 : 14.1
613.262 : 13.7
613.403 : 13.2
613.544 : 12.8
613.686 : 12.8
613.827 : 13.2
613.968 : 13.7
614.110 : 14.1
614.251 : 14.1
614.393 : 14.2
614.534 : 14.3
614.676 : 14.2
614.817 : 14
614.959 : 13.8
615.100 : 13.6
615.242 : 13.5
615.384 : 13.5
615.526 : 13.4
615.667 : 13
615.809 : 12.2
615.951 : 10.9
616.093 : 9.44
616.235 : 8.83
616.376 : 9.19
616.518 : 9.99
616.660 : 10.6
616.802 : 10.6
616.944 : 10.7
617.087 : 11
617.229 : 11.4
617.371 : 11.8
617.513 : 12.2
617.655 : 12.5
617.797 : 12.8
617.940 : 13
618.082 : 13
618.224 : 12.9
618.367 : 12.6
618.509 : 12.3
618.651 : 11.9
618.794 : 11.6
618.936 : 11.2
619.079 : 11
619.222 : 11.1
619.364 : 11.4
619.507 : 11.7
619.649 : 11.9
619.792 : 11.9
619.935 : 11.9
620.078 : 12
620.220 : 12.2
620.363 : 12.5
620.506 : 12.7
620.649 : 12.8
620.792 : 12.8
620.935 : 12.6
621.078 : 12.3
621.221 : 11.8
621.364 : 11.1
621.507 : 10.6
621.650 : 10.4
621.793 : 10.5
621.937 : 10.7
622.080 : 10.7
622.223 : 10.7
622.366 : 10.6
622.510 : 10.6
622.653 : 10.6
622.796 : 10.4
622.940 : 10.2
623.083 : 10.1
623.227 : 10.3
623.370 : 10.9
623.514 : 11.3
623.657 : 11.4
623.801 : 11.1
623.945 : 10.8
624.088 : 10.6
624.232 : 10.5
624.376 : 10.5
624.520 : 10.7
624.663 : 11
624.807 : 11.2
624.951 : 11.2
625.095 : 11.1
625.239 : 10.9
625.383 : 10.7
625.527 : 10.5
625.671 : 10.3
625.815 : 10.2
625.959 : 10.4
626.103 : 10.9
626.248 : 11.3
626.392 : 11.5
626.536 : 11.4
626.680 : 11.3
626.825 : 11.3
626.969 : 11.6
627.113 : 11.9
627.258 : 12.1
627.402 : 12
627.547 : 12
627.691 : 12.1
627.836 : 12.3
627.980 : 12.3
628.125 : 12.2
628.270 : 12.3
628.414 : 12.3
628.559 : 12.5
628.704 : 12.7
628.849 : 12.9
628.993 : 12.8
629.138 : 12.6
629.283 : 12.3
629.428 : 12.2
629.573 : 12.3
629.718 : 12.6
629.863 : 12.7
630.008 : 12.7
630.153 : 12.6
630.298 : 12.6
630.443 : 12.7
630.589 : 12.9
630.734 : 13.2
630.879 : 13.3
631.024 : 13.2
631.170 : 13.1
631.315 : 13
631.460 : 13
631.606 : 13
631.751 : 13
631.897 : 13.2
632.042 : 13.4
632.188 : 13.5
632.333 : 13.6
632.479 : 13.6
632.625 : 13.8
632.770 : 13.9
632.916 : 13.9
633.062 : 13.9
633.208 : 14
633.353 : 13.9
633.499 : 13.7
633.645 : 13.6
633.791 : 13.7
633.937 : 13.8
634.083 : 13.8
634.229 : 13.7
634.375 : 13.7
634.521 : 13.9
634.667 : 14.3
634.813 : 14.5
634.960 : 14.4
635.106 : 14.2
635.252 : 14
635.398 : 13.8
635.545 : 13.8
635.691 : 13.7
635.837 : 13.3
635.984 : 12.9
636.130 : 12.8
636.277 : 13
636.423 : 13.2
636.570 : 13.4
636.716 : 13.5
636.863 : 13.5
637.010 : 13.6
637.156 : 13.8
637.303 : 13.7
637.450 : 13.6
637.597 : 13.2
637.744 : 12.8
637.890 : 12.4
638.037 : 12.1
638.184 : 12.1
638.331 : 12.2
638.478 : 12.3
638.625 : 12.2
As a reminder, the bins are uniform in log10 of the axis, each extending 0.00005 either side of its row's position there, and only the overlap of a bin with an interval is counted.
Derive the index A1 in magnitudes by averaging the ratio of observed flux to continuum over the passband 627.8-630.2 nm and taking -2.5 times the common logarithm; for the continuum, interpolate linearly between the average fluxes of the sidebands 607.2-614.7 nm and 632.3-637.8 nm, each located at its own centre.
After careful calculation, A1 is 0.10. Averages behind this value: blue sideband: 13.5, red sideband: 13.7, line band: 12.5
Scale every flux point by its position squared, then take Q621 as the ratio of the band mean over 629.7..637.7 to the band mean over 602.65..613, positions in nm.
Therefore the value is 1.1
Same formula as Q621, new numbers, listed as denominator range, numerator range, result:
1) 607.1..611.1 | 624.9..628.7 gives 0.89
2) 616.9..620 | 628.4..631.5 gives 1.11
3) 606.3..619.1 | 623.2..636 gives 1.02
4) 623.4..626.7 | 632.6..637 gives 1.30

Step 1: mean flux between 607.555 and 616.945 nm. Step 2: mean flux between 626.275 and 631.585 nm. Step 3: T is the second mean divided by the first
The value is 0.9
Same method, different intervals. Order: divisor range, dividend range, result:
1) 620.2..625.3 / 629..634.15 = 1.19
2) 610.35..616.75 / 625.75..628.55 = 0.90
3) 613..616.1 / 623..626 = 0.81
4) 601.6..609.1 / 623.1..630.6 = 0.85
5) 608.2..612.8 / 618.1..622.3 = 0.88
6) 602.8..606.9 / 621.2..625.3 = 0.78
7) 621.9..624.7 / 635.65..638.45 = 1.22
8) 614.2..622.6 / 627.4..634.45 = 1.10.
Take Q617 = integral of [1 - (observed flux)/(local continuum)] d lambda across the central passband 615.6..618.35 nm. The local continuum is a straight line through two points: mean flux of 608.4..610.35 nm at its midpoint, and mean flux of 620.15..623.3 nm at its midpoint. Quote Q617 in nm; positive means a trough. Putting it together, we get 0.16 nm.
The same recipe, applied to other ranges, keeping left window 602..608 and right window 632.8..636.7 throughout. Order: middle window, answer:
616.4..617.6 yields 0.24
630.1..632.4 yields 0.11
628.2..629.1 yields 0.08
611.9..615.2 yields 0.09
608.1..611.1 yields 0.06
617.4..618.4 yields 0.08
